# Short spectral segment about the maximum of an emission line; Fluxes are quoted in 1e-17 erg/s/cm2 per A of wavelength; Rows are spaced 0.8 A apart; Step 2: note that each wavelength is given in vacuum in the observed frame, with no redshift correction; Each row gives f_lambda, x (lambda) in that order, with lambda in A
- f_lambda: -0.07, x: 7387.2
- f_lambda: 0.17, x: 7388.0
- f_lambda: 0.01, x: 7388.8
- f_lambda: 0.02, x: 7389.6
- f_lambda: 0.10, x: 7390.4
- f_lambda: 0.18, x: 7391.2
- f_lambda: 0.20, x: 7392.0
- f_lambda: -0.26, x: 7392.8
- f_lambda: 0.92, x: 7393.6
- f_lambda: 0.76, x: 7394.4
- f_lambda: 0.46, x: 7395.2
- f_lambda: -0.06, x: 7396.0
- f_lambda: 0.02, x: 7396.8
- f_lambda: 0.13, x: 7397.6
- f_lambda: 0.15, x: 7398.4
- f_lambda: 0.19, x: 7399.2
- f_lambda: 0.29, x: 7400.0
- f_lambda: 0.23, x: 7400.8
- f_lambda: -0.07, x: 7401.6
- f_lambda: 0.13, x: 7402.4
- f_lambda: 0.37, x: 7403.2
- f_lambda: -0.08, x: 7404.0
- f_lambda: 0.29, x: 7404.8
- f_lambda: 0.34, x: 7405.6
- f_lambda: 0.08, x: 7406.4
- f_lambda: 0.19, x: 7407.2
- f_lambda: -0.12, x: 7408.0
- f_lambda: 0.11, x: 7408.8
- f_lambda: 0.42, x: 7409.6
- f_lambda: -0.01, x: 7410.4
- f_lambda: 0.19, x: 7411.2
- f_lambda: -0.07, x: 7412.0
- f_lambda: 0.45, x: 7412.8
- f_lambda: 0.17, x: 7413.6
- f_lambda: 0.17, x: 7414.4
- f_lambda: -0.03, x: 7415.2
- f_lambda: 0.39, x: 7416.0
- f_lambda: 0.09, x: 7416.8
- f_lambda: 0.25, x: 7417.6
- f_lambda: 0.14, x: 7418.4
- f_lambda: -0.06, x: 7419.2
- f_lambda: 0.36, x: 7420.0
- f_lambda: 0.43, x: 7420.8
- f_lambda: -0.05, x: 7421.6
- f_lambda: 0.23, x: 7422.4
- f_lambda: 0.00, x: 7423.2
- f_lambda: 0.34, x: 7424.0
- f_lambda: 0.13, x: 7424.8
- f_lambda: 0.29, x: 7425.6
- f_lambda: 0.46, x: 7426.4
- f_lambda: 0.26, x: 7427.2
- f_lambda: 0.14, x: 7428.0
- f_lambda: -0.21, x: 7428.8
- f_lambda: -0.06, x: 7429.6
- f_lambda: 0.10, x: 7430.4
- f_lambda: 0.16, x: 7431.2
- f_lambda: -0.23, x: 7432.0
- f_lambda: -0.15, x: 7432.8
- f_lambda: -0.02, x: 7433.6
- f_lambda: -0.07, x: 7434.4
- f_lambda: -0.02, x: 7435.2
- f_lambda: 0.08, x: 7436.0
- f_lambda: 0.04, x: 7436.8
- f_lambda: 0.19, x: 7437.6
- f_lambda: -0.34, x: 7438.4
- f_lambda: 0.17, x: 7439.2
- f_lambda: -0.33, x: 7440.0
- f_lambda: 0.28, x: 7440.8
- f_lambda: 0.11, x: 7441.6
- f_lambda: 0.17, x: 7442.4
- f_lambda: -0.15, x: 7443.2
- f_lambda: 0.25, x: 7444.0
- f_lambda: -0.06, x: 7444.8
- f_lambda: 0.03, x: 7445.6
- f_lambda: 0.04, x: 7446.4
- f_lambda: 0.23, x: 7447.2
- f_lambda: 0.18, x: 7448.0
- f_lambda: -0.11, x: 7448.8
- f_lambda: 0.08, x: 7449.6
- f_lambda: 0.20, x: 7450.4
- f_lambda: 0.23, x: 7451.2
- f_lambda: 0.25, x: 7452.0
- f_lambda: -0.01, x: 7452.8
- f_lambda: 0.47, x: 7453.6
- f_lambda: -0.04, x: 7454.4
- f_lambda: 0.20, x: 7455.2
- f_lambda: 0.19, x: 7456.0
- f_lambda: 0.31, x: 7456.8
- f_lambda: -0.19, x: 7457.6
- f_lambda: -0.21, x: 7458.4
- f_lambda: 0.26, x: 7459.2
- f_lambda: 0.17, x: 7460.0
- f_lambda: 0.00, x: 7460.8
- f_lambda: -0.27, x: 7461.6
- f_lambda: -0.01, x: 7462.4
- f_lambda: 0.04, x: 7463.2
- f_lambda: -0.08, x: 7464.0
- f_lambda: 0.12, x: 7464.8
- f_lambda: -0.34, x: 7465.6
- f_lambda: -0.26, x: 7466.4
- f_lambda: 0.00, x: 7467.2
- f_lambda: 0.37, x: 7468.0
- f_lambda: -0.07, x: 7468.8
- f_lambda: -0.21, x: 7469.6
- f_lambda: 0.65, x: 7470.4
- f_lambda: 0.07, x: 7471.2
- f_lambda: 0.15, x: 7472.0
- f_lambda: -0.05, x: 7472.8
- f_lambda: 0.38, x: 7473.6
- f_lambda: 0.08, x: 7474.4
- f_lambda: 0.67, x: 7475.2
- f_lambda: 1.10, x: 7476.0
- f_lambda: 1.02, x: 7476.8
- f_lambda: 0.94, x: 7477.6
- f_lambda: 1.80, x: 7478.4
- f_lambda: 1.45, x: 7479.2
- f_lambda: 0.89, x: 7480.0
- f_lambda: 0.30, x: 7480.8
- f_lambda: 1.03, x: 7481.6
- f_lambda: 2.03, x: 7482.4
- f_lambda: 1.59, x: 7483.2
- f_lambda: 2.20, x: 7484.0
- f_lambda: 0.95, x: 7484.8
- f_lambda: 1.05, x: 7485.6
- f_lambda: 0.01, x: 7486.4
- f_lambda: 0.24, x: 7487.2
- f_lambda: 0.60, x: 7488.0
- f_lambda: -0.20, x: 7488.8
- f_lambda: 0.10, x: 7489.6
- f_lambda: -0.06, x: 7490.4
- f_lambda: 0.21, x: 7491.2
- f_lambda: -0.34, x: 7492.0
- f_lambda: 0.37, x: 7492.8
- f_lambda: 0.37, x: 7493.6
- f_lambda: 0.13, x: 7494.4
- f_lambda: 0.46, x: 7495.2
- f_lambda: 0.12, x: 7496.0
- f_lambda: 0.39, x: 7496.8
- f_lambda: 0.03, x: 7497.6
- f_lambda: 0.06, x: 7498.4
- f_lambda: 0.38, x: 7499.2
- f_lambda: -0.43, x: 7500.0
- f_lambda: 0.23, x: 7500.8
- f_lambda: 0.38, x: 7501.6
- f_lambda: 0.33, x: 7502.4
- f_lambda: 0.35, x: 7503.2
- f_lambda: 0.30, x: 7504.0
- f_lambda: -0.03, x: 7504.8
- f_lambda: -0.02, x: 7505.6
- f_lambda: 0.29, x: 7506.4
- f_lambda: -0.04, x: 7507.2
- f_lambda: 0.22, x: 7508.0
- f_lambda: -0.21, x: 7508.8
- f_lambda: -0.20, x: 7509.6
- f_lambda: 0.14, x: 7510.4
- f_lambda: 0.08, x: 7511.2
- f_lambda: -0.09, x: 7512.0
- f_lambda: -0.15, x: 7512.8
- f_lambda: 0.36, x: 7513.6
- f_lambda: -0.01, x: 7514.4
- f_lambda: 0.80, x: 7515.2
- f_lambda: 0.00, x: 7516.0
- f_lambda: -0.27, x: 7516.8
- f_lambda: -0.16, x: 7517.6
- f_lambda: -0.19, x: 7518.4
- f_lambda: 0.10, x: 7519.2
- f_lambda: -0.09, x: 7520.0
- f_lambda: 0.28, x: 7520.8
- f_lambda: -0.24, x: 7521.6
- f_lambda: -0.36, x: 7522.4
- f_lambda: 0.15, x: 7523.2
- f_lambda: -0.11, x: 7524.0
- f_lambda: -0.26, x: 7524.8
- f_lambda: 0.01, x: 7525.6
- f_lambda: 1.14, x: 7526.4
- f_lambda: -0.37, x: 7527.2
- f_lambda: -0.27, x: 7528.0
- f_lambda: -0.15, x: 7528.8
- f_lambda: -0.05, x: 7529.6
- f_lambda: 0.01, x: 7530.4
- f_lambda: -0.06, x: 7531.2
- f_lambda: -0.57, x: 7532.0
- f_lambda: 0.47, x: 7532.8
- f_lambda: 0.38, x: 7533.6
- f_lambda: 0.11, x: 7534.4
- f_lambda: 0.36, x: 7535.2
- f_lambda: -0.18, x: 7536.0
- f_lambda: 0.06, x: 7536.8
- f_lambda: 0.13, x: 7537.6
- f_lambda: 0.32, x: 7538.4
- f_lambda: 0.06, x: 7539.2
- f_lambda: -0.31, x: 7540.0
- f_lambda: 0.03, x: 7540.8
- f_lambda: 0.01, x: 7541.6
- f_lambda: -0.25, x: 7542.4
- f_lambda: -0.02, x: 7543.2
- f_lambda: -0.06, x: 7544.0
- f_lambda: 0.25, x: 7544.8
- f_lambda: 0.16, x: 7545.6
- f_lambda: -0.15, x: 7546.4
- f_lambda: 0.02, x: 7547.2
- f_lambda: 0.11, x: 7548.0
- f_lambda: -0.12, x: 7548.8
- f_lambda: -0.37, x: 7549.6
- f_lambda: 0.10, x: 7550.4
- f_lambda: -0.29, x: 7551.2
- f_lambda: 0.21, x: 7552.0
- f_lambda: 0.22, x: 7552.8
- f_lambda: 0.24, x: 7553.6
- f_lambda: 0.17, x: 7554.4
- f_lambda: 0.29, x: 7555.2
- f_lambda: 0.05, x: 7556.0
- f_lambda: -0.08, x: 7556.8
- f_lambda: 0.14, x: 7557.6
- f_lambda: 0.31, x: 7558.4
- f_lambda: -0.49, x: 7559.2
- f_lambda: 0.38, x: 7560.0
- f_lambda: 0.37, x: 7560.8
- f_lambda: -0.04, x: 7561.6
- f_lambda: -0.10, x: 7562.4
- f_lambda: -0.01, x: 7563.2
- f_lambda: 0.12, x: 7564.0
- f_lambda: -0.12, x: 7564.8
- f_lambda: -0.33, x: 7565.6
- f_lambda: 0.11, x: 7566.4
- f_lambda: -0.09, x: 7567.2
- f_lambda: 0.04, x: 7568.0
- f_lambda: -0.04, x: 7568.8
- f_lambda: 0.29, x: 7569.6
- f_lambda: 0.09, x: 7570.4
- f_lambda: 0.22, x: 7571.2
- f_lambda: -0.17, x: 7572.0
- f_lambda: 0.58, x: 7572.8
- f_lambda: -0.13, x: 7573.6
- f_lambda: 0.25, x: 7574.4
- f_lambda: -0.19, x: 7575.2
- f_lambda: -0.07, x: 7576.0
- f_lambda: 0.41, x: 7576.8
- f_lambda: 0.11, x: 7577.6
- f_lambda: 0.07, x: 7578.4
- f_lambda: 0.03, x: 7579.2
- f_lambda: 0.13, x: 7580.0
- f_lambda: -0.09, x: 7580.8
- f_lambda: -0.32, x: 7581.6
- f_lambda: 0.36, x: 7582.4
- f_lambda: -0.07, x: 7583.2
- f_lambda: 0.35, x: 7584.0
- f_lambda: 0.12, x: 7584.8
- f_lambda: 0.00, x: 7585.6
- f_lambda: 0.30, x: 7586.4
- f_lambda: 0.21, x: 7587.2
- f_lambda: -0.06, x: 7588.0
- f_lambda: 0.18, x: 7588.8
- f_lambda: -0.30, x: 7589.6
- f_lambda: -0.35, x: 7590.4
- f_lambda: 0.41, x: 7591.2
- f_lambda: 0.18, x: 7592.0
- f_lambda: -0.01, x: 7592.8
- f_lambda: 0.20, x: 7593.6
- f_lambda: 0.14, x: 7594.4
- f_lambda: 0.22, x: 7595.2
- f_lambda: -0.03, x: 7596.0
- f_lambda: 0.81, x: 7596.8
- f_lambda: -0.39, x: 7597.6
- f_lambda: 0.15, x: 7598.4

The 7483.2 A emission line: [O II] 3727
